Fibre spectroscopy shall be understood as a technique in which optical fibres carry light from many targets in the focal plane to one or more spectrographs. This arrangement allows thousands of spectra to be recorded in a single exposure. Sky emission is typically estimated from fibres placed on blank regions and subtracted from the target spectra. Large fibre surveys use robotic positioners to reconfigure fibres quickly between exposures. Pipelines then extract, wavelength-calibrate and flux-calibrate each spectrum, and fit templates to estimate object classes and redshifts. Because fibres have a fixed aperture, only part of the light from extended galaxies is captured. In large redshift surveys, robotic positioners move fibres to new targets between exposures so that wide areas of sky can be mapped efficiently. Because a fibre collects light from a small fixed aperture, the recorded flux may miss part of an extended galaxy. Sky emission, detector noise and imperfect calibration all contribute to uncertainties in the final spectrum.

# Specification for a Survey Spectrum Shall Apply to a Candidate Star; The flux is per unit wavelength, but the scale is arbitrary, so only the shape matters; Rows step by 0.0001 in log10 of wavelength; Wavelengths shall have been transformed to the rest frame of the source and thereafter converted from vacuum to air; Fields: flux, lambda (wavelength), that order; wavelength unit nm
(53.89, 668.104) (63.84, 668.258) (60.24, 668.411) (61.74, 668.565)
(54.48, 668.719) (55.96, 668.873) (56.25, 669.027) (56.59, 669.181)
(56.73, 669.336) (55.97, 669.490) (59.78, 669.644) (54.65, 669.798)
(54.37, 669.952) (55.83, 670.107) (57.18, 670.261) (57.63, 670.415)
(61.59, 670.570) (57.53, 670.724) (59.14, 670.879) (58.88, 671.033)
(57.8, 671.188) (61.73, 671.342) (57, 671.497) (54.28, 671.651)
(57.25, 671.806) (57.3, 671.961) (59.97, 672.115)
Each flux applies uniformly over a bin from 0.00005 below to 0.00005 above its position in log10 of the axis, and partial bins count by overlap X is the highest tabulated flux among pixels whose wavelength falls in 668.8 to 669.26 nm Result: 56.59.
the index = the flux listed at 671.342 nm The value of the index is 61.73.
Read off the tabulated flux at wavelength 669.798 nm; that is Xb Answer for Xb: 54.65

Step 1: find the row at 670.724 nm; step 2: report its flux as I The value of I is 57.53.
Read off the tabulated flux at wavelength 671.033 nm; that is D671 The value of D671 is 58.88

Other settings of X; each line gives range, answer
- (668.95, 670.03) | 59.78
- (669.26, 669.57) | 56.73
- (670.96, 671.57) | 61.73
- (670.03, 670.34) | 57.18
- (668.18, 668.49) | 63.84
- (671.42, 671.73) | 57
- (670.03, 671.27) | 61.59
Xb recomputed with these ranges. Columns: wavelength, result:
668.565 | 61.74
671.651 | 54.28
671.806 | 57.25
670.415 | 57.63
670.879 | 59.14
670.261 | 57.18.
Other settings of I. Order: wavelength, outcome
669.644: 59.78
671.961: 57.3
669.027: 56.25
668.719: 54.48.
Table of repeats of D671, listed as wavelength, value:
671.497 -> 57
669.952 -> 54.37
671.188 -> 57.8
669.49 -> 55.97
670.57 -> 61.59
